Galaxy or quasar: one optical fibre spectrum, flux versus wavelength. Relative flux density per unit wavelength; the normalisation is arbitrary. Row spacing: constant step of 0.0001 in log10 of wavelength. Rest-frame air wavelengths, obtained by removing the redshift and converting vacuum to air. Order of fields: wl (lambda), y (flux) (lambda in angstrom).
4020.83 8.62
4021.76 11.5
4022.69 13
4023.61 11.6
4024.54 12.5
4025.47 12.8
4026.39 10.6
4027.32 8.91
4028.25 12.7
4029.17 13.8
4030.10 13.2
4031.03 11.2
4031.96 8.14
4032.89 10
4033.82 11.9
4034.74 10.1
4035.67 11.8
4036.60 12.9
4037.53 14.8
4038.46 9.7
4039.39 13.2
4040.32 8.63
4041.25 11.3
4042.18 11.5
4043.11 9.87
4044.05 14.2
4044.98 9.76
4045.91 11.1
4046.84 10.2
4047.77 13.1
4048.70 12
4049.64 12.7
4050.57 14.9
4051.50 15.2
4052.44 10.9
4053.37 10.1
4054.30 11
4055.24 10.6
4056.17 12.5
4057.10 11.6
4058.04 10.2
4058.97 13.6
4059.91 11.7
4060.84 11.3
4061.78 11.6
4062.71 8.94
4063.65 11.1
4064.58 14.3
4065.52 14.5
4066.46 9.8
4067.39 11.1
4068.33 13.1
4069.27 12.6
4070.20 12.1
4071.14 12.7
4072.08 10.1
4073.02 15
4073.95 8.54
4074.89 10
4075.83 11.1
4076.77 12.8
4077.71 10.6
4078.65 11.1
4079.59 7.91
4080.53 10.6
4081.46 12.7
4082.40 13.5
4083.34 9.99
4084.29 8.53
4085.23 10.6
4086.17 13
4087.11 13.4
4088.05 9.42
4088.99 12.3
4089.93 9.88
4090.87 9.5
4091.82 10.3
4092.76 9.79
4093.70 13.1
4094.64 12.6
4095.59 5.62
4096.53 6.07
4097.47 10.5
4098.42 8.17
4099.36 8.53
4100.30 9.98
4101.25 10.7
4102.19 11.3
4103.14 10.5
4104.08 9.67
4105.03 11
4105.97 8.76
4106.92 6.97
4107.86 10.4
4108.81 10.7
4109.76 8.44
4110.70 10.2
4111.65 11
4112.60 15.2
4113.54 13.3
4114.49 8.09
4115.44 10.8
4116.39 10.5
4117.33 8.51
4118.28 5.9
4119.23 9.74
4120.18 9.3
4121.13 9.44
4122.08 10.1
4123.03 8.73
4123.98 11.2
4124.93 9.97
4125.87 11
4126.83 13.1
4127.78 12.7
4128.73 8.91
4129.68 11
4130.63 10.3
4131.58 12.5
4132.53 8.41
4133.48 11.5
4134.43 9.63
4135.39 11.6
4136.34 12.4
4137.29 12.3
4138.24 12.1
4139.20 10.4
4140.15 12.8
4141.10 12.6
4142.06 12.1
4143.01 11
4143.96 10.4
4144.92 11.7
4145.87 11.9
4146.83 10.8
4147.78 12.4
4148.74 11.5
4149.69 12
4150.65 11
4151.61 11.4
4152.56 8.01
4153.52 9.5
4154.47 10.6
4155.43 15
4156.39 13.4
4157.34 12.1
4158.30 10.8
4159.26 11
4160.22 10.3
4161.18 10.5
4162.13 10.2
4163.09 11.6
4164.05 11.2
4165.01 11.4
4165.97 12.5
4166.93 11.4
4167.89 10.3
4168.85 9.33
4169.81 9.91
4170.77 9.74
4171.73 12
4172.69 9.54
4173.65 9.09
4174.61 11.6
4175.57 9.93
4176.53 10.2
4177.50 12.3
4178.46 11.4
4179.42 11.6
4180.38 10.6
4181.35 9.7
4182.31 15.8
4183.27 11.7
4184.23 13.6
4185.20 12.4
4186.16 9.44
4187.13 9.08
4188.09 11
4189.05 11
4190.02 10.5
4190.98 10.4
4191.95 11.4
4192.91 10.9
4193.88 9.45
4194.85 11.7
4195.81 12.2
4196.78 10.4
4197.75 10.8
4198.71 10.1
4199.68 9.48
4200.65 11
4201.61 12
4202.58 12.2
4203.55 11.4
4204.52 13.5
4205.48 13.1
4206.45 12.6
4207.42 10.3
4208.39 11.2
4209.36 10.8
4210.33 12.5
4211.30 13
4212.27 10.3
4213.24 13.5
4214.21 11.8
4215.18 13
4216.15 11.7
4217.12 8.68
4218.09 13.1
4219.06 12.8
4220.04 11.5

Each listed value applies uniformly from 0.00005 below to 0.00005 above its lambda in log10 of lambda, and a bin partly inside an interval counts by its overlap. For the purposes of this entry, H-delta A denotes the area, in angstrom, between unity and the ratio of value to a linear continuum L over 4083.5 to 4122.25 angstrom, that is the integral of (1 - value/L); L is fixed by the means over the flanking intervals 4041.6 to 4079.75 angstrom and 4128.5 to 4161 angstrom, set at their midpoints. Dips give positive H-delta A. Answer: 4.8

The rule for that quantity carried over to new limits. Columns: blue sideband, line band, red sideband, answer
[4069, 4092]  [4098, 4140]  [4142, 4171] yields 2.88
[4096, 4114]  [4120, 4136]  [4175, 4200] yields -0.39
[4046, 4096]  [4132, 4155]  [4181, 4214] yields 0.51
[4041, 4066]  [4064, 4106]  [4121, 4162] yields 2.75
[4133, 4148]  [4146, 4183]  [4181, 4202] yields 0.82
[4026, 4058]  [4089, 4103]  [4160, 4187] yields 1.89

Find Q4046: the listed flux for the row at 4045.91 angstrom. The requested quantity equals 11.1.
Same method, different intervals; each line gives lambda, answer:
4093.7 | 13.1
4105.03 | 11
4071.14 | 12.7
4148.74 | 11.5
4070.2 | 12.1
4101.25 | 10.7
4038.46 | 9.7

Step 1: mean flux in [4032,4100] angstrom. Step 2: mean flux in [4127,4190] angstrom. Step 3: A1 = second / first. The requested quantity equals 1.00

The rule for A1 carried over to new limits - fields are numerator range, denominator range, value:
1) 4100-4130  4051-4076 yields 0.87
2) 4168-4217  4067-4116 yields 1.05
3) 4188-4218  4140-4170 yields 1.01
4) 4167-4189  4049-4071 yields 0.91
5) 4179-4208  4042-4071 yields 0.95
